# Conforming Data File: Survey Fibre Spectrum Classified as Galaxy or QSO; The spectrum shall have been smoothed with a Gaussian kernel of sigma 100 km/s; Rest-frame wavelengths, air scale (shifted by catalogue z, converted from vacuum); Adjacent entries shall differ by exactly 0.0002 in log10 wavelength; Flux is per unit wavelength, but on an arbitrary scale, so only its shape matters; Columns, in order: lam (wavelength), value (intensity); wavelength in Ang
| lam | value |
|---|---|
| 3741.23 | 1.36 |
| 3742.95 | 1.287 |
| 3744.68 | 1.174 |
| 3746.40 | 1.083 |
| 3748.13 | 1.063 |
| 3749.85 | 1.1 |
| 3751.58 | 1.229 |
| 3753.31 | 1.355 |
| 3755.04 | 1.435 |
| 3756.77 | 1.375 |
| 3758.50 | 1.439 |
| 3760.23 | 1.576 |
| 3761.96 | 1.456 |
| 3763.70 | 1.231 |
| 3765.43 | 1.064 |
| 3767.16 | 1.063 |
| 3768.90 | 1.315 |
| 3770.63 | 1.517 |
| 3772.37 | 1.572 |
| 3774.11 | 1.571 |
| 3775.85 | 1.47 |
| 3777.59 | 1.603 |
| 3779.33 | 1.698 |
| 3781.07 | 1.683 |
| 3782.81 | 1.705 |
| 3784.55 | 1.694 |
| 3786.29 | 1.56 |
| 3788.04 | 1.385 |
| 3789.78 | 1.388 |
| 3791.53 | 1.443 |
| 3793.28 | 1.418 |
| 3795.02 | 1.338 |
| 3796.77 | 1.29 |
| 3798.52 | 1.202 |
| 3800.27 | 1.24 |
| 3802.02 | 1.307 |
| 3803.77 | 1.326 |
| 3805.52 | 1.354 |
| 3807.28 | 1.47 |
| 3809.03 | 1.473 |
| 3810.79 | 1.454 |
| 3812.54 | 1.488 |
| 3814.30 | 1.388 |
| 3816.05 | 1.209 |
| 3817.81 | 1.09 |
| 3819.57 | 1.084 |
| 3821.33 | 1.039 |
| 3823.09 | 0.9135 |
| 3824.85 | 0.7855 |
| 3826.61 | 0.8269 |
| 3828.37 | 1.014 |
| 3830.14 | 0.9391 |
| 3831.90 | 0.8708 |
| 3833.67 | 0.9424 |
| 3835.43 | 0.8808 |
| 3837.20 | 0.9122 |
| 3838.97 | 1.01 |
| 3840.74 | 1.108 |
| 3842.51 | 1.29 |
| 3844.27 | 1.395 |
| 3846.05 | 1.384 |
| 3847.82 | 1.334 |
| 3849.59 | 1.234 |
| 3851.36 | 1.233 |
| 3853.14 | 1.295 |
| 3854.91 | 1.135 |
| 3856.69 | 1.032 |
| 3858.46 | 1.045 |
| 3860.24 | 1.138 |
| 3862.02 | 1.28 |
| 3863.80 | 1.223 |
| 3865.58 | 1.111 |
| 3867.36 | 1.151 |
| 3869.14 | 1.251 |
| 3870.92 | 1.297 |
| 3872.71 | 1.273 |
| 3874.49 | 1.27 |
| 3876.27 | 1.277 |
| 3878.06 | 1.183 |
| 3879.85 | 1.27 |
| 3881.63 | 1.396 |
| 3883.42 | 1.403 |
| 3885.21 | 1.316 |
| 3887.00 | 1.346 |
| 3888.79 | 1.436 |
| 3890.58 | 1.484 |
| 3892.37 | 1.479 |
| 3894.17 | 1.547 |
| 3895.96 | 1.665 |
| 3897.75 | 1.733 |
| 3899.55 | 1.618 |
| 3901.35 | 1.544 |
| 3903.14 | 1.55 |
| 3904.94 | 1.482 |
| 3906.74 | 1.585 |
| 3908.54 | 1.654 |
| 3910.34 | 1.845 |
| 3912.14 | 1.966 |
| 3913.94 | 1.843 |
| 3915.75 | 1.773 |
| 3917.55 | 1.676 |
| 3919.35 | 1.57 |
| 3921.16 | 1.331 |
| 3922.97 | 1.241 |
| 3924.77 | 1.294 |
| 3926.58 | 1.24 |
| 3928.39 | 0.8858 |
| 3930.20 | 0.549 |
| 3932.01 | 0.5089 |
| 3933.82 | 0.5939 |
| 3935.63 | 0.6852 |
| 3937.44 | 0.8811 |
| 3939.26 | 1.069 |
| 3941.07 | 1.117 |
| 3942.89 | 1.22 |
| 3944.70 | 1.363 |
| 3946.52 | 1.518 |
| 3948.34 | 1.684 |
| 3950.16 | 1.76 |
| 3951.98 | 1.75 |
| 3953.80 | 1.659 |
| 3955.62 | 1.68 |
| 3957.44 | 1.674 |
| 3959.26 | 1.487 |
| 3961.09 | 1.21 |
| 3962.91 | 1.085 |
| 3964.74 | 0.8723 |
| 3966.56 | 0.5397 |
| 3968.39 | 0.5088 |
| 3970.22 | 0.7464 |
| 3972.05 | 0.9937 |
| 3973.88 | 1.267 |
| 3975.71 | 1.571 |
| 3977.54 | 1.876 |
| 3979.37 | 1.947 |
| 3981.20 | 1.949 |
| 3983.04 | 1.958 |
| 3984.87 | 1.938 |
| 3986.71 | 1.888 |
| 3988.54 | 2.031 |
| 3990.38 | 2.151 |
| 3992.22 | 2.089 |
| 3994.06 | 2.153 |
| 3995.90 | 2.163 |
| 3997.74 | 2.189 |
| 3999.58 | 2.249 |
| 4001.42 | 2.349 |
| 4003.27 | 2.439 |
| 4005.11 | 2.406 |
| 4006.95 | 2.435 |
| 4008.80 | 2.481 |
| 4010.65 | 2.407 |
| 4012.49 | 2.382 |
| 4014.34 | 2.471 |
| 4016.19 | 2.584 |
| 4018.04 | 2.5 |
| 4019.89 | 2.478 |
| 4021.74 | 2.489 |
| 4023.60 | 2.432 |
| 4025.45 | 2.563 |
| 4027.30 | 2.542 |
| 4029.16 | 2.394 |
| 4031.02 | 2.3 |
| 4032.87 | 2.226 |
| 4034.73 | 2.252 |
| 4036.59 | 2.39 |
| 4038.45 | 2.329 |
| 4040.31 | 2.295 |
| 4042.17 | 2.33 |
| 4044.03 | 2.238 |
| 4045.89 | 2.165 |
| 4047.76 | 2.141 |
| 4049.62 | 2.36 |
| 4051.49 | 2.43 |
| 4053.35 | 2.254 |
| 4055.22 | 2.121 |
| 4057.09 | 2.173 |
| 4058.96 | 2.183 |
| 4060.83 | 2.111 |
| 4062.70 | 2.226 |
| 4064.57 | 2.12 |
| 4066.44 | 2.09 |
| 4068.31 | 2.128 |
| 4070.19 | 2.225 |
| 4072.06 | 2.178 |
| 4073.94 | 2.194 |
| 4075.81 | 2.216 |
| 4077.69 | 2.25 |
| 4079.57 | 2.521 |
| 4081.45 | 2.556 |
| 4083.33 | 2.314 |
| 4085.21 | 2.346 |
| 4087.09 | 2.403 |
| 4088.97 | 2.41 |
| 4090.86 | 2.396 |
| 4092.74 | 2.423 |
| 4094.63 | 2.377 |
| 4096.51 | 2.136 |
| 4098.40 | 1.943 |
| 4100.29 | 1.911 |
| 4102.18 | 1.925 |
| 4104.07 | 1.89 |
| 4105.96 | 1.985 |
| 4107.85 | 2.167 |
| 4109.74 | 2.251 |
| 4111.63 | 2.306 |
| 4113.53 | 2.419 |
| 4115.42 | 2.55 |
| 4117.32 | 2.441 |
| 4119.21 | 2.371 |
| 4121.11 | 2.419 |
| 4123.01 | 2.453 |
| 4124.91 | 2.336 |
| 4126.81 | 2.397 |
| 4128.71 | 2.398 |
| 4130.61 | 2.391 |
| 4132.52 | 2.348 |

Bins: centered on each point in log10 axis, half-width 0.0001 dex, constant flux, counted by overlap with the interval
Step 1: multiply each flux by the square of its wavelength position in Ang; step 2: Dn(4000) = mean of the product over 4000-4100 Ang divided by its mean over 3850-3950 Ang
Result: 1.89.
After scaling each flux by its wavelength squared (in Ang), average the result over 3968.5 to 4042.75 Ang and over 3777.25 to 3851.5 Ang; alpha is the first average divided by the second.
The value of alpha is 1.9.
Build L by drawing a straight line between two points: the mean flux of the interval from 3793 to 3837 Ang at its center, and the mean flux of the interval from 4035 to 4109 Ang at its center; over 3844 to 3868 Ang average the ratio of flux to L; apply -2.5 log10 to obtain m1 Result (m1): 0.11 mag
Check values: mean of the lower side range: 1.17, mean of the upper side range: 2.23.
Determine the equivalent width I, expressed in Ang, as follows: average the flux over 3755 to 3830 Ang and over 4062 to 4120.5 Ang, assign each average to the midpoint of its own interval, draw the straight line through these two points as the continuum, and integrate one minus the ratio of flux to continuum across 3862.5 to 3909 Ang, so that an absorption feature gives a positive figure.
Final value 6.4 Ang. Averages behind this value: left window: 1.34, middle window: 1.4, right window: 2.25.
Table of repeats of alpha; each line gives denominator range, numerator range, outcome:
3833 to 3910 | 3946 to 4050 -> 1.61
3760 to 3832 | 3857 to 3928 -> 1.13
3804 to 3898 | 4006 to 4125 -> 2.09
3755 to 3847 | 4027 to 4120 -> 2.01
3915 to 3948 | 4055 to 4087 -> 2.10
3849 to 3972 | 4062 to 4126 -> 1.90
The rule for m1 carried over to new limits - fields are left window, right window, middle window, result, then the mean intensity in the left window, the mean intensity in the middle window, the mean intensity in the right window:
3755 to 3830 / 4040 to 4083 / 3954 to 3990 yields 0.32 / 1.34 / 1.45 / 2.24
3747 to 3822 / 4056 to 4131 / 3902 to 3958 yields 0.29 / 1.38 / 1.37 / 2.26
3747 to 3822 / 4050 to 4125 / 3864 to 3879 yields 0.31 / 1.38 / 1.23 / 2.25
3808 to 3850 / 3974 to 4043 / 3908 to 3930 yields 0.13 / 1.13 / 1.49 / 2.25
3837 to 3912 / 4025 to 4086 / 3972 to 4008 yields -0.05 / 1.35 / 2.03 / 2.28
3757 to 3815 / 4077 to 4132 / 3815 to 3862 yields 0.40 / 1.43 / 1.09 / 2.3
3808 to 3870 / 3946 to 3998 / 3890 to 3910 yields -0.18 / 1.14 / 1.59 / 1.59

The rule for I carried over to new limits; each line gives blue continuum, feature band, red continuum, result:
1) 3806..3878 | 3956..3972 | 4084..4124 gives 6.1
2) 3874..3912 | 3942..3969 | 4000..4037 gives 8.3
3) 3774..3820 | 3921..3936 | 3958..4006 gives 6.5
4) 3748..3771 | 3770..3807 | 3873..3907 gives -3.6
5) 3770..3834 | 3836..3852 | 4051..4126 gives 2.8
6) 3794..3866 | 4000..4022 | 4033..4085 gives -4.6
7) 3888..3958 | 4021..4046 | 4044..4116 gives -4.7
